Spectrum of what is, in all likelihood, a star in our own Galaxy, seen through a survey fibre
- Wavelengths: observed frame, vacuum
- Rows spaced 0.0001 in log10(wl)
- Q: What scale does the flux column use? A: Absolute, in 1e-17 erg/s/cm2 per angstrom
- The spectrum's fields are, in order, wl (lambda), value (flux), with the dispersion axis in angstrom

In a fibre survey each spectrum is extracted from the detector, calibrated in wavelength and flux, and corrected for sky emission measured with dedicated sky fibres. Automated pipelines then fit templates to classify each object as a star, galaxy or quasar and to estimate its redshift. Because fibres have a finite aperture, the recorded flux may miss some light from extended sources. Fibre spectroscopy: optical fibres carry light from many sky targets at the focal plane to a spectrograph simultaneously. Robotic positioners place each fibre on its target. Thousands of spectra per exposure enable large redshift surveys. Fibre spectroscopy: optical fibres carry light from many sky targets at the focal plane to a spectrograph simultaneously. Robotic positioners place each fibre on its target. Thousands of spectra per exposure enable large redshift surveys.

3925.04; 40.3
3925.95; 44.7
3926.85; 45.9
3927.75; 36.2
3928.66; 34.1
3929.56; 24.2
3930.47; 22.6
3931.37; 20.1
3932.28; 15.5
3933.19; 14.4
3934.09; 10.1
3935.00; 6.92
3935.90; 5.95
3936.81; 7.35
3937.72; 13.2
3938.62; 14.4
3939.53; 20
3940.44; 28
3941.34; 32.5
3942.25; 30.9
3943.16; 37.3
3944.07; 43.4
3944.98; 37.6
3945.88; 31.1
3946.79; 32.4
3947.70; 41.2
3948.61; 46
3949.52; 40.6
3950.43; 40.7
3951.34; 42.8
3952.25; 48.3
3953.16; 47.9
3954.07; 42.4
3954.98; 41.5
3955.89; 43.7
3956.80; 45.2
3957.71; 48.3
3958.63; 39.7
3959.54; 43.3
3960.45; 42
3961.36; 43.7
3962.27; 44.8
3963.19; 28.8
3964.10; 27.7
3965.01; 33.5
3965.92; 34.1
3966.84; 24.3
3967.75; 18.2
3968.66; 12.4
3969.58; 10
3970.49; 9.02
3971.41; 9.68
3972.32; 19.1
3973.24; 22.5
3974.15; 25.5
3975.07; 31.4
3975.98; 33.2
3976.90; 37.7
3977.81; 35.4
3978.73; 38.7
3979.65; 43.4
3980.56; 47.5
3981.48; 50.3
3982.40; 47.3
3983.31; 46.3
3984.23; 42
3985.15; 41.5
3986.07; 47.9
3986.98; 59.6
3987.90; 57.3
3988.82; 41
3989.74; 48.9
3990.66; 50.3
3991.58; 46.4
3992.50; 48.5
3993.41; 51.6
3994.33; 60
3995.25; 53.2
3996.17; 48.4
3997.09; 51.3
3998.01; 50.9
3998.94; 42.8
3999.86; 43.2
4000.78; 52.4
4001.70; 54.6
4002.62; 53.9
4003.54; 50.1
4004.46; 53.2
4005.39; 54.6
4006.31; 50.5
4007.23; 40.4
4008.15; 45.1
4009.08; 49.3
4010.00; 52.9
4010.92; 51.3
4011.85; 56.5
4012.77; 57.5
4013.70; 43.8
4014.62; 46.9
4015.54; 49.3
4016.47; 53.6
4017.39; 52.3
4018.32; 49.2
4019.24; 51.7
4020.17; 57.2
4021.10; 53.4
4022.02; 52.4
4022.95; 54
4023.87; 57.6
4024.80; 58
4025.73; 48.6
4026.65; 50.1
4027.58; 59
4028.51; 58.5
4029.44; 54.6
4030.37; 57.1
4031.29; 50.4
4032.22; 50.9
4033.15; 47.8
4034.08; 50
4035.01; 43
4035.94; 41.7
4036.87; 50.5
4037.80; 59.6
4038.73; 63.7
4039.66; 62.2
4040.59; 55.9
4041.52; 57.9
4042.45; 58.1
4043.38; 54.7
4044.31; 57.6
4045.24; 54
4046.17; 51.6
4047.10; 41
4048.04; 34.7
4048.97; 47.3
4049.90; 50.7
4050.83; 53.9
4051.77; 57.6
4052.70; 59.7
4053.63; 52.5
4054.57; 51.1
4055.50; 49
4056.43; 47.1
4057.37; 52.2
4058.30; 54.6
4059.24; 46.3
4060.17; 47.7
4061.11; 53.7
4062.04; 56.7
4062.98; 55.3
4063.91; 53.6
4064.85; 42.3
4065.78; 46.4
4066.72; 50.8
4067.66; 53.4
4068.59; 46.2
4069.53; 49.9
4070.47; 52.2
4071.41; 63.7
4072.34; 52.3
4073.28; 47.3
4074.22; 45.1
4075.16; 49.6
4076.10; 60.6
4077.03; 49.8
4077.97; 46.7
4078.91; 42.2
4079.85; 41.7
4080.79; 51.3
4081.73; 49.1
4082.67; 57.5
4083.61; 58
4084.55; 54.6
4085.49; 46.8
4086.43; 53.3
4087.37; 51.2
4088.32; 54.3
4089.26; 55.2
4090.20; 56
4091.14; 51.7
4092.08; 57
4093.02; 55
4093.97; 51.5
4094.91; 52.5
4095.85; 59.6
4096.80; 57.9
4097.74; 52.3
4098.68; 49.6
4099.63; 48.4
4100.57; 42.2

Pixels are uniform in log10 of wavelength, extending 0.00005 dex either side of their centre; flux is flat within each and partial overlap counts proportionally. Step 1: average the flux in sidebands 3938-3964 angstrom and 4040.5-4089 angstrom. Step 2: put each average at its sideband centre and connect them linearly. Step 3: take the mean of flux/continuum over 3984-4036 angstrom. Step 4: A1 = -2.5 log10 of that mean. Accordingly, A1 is -0.14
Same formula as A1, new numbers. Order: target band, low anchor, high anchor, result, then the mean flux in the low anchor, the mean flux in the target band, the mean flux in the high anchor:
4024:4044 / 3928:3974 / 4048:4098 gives -0.206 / 29.5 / 54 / 51.8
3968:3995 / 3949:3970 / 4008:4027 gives 0.127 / 36.7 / 38.4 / 52.1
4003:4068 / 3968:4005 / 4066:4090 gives -0.115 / 41.6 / 51.9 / 51.3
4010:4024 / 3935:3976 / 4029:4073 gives -0.175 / 31.2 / 52.4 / 52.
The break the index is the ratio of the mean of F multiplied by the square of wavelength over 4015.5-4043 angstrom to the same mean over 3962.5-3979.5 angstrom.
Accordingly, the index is 2.15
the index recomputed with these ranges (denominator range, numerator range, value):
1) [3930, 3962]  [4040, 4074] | 1.70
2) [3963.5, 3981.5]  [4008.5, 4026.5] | 1.93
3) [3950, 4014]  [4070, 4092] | 1.29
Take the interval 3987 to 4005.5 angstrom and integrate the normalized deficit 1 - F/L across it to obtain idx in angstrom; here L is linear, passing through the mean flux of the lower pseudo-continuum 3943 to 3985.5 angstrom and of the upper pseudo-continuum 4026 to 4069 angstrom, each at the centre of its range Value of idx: -3.79 angstrom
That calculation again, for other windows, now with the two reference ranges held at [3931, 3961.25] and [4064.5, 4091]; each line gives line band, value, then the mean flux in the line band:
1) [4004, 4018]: -3.0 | 50.5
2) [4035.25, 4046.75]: -2.4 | 55.3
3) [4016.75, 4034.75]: -4.0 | 53.2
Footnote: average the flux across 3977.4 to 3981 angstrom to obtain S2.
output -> 41.3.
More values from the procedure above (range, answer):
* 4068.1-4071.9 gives 53.1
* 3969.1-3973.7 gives 14.1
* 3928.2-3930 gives 29.2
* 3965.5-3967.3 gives 29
